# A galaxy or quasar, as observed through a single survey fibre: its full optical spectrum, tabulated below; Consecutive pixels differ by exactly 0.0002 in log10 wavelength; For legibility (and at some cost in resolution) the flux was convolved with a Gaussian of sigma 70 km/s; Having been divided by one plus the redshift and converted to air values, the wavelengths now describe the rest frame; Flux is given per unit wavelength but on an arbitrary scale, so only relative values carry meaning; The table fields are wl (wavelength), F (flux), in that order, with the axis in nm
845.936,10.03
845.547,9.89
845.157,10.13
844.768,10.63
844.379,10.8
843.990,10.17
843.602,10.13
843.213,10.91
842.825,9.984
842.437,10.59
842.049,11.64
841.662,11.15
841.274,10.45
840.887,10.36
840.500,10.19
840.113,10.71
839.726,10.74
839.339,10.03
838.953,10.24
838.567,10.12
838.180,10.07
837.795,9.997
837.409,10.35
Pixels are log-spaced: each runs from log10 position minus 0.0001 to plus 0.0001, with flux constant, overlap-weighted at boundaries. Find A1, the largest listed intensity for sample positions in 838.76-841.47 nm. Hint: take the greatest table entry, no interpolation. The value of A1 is 10.74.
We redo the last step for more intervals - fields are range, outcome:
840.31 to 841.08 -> 10.36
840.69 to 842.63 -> 11.64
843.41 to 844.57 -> 10.8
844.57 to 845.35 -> 10.63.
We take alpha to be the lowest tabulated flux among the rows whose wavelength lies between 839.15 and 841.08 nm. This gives 10.03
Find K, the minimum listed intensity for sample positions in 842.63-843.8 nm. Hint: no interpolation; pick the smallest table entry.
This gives 9.984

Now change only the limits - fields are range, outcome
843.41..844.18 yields 10.13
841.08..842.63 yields 10.45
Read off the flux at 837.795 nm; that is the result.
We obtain 9.997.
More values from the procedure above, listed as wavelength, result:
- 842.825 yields 9.984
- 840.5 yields 10.19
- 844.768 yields 10.63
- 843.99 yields 10.17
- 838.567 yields 10.12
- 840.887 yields 10.36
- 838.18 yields 10.07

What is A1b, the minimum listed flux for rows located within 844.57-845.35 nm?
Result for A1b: 10.13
